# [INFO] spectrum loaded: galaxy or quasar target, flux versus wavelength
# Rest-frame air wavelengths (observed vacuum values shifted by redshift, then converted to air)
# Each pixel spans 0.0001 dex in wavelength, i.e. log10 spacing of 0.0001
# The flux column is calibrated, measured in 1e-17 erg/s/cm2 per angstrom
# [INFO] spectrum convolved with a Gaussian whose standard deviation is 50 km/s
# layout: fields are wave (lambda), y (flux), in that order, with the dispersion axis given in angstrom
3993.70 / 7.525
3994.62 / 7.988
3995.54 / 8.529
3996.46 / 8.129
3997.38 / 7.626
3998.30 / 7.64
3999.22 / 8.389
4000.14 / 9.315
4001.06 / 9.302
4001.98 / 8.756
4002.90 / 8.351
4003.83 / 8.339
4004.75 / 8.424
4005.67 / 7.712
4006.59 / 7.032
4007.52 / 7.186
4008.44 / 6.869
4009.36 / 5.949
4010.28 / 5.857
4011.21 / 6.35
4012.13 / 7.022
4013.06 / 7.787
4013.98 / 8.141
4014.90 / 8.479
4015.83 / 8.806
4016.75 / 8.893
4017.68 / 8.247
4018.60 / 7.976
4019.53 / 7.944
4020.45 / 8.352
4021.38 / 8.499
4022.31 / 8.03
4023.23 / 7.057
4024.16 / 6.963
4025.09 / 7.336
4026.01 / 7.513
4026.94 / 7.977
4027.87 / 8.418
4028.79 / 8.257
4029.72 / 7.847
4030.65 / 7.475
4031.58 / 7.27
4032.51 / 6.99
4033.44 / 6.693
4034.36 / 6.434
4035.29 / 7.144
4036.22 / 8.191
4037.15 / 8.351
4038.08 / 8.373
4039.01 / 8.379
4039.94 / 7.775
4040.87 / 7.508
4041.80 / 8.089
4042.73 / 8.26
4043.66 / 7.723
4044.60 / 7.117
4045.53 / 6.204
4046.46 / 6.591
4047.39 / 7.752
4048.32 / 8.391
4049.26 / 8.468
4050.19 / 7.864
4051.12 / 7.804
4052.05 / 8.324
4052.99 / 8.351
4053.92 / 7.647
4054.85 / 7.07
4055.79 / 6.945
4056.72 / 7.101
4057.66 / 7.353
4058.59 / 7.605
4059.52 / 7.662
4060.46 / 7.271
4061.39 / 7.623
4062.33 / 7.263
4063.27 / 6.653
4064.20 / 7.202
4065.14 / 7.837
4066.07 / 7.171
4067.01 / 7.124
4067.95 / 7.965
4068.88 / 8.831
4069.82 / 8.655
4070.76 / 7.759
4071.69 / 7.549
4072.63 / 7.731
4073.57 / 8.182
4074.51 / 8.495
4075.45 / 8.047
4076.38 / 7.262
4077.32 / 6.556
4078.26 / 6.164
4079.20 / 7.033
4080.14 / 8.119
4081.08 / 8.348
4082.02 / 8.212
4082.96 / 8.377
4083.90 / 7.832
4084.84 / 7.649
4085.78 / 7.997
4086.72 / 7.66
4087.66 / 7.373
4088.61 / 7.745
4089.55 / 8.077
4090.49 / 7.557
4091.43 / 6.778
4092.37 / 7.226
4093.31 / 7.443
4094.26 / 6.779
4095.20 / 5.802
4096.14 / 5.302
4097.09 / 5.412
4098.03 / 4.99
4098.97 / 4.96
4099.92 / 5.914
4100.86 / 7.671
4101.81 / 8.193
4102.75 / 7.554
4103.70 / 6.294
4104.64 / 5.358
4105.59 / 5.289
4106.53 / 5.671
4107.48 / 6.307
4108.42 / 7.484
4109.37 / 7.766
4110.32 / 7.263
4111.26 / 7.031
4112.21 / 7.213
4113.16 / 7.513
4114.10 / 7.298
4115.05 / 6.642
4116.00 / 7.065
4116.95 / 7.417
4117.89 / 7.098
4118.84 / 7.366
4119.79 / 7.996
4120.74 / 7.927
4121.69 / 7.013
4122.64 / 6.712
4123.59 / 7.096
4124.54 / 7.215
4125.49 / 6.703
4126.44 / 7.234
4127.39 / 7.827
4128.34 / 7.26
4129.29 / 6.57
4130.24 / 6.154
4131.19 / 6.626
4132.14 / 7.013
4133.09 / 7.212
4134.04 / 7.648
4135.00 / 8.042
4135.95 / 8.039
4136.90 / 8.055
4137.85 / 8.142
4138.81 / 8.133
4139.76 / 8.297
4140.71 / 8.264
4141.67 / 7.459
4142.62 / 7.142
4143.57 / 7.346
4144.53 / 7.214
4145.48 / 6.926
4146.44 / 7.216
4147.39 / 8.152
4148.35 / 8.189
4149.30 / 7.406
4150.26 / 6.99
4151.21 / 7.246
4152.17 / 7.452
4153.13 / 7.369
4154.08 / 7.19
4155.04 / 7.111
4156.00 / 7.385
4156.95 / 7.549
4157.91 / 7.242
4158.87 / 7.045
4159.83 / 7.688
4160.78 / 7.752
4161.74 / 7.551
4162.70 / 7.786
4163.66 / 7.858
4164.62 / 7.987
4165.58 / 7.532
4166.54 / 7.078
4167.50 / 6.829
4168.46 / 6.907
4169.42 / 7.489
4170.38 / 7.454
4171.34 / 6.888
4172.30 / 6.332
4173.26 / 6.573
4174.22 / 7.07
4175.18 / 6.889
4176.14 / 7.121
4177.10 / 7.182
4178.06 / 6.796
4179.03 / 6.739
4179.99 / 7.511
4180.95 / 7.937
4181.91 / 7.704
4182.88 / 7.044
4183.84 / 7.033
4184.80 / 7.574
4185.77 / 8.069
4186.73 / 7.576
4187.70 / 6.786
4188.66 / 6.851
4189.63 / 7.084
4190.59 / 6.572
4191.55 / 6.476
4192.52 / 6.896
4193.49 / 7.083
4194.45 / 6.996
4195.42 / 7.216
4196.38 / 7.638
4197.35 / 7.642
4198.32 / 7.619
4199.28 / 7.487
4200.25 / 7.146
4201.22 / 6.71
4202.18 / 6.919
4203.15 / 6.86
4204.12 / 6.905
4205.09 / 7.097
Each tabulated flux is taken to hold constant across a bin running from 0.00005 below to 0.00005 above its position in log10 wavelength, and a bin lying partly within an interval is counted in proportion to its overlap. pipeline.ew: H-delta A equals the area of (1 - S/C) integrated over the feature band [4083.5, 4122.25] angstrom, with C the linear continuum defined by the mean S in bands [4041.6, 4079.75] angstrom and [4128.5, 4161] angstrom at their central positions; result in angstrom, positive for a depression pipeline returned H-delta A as 2.9 angstrom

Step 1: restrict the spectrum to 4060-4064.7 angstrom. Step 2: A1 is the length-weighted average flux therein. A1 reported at 7.2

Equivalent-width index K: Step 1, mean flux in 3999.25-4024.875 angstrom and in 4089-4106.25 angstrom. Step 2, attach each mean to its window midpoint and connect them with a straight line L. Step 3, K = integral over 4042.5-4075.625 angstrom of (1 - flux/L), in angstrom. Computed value -2.63 angstrom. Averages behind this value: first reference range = 7.84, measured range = 7.65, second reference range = 6.48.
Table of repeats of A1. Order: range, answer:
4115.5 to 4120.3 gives 7.39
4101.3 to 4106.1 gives 6.54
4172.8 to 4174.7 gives 6.83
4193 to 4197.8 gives 7.31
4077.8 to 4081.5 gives 7.4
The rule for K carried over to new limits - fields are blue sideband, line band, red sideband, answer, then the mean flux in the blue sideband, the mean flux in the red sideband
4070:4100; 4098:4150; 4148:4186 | 0.6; 7.23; 7.31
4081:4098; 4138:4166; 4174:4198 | -1.3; 7.22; 7.18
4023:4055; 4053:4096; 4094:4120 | -2.3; 7.66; 6.65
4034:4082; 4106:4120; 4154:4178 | 0.6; 7.64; 7.25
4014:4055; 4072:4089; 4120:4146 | -0.2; 7.8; 7.39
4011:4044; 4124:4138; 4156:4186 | 0.3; 7.81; 7.29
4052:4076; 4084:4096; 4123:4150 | 0.4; 7.66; 7.44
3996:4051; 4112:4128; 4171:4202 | 0.3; 7.76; 7.13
